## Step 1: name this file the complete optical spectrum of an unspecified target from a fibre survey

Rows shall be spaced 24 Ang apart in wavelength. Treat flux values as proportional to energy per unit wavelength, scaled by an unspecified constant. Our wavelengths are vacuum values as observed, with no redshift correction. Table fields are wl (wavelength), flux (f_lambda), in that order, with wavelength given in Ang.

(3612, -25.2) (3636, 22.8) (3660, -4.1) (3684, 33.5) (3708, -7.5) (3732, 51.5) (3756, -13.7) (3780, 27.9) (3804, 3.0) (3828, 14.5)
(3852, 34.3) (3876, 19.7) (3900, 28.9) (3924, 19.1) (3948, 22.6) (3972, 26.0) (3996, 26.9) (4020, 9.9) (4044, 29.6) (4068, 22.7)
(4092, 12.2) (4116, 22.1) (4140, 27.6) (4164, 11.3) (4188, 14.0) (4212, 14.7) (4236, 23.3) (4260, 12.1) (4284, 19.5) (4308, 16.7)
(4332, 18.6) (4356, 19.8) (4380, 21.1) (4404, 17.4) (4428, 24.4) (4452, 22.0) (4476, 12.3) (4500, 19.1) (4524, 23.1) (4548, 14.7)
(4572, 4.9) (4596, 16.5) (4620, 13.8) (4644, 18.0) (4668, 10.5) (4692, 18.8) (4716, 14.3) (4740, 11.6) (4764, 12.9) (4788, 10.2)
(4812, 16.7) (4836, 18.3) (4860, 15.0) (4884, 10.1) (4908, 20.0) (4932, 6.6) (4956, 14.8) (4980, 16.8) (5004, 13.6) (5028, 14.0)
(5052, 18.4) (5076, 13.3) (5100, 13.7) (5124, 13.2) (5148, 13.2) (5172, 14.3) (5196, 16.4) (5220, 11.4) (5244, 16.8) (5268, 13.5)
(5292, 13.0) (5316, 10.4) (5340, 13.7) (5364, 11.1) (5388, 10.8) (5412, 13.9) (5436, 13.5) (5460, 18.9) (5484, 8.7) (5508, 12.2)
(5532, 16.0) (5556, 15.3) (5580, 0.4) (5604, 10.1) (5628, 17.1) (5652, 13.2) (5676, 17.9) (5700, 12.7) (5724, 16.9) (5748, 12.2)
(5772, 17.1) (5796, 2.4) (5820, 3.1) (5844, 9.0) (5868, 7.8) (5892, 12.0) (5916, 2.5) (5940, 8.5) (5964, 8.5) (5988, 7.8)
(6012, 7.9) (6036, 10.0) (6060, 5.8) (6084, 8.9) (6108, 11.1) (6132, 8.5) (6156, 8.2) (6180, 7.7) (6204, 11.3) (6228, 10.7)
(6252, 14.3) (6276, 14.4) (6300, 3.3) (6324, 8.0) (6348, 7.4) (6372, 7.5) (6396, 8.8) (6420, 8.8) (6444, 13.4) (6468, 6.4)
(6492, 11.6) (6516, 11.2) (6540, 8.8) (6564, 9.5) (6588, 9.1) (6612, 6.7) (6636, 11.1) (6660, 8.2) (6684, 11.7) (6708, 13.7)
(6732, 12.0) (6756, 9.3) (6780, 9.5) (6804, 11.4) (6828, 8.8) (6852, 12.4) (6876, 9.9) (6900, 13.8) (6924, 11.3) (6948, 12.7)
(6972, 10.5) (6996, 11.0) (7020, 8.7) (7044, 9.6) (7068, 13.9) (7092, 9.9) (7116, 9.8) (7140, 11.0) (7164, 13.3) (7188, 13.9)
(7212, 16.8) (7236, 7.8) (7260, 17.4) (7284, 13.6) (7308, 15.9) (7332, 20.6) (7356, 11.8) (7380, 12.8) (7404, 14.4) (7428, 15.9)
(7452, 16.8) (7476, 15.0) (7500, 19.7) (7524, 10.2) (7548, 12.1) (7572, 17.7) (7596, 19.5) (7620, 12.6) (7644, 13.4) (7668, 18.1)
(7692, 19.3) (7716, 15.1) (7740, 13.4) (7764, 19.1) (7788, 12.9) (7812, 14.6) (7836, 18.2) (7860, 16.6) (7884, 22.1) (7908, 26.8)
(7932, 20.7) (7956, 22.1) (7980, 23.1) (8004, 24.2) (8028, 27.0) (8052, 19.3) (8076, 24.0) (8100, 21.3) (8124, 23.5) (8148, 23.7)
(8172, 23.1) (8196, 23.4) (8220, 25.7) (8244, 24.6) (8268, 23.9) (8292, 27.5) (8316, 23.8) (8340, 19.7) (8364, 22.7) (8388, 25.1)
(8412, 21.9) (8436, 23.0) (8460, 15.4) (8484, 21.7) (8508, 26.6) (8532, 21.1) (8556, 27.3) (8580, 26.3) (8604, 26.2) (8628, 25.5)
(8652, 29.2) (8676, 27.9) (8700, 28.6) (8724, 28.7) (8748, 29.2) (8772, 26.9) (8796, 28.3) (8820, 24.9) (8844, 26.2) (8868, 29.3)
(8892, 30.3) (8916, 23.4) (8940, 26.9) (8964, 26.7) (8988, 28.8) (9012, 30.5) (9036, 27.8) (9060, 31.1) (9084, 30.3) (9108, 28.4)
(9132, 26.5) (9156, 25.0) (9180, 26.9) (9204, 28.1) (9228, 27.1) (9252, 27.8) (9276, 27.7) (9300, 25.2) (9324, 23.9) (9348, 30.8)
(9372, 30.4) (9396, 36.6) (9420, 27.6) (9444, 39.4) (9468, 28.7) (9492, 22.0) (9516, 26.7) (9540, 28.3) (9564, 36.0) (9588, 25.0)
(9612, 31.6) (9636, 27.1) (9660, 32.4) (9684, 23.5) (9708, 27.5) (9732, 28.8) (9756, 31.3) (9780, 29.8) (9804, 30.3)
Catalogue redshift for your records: 0.96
